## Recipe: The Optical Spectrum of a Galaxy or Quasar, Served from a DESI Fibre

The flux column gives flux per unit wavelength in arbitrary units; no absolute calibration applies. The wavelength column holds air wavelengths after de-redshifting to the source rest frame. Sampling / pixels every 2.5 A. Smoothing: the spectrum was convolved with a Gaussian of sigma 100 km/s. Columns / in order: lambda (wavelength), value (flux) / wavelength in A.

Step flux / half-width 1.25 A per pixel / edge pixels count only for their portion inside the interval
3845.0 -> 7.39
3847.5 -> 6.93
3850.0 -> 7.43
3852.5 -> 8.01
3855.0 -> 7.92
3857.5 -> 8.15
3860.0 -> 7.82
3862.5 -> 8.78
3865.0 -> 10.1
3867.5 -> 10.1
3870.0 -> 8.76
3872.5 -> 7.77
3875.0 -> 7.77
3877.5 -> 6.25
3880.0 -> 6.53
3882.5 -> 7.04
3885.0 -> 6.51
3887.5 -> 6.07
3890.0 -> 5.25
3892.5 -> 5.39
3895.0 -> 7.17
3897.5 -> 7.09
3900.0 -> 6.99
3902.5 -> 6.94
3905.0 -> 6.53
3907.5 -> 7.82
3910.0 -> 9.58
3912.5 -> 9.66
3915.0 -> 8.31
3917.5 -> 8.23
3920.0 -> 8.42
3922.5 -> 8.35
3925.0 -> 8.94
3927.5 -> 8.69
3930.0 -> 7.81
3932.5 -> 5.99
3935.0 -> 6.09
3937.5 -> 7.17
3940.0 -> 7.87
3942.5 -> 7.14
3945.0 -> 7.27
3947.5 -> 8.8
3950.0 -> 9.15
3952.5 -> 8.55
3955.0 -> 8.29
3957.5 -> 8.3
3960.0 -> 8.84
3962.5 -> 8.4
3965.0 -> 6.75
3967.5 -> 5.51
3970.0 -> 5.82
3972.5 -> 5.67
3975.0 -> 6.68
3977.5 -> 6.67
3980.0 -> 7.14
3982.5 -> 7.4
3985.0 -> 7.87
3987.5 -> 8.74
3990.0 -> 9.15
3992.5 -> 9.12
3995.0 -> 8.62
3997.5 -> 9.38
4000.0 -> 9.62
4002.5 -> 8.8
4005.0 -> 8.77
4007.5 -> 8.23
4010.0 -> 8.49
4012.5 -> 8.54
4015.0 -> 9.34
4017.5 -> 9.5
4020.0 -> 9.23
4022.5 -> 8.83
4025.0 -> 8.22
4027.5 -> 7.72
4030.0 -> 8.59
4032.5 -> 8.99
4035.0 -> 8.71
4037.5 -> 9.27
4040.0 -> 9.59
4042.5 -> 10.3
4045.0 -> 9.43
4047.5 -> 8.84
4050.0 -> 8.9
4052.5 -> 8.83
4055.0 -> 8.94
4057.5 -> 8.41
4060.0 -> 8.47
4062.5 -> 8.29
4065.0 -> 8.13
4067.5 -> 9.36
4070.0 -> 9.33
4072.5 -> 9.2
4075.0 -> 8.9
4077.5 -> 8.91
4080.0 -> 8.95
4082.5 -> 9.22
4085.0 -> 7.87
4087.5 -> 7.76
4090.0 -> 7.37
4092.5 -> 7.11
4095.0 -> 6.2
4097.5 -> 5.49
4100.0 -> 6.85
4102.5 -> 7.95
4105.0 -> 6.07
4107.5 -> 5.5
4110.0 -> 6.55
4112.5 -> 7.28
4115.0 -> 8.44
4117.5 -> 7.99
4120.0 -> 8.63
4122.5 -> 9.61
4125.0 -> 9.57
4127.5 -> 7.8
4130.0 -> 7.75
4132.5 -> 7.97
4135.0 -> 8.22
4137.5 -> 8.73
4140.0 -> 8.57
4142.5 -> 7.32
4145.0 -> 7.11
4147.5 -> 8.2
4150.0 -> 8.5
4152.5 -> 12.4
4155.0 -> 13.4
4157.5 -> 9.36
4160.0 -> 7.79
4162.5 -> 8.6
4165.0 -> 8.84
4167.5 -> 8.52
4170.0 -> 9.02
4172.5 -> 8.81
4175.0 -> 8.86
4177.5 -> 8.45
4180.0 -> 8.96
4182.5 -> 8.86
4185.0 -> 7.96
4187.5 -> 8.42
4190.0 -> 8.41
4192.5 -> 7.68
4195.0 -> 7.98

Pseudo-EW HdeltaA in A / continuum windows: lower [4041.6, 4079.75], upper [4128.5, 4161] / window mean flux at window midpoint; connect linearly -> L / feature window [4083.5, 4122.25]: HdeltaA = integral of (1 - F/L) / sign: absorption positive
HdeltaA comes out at 7.4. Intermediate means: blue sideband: 8.94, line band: 7.21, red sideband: 8.87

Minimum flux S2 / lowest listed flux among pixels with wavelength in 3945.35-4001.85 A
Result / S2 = 5.51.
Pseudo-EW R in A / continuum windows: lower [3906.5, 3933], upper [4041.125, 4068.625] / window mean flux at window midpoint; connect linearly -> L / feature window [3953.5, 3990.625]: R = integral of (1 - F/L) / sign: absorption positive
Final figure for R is 5.2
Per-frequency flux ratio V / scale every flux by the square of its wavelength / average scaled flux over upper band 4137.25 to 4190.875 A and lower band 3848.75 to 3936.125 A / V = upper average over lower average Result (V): 1.32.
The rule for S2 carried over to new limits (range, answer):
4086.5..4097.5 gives 5.49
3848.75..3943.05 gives 5.25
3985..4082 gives 7.72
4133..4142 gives 8.22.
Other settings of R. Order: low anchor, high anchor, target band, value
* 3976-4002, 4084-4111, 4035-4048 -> -3.2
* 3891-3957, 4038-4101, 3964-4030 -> 0.3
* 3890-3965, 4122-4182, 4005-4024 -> -1.5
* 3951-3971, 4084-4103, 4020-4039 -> -3.6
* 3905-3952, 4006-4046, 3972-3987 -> 2.6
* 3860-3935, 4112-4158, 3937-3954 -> -0.3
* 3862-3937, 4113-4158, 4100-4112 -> 2.9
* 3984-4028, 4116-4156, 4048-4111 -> 6.2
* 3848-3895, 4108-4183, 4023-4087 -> -4.5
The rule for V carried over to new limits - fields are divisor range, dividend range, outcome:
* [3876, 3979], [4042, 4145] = 1.20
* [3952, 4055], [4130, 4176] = 1.14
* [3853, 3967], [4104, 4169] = 1.22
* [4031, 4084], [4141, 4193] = 1.04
